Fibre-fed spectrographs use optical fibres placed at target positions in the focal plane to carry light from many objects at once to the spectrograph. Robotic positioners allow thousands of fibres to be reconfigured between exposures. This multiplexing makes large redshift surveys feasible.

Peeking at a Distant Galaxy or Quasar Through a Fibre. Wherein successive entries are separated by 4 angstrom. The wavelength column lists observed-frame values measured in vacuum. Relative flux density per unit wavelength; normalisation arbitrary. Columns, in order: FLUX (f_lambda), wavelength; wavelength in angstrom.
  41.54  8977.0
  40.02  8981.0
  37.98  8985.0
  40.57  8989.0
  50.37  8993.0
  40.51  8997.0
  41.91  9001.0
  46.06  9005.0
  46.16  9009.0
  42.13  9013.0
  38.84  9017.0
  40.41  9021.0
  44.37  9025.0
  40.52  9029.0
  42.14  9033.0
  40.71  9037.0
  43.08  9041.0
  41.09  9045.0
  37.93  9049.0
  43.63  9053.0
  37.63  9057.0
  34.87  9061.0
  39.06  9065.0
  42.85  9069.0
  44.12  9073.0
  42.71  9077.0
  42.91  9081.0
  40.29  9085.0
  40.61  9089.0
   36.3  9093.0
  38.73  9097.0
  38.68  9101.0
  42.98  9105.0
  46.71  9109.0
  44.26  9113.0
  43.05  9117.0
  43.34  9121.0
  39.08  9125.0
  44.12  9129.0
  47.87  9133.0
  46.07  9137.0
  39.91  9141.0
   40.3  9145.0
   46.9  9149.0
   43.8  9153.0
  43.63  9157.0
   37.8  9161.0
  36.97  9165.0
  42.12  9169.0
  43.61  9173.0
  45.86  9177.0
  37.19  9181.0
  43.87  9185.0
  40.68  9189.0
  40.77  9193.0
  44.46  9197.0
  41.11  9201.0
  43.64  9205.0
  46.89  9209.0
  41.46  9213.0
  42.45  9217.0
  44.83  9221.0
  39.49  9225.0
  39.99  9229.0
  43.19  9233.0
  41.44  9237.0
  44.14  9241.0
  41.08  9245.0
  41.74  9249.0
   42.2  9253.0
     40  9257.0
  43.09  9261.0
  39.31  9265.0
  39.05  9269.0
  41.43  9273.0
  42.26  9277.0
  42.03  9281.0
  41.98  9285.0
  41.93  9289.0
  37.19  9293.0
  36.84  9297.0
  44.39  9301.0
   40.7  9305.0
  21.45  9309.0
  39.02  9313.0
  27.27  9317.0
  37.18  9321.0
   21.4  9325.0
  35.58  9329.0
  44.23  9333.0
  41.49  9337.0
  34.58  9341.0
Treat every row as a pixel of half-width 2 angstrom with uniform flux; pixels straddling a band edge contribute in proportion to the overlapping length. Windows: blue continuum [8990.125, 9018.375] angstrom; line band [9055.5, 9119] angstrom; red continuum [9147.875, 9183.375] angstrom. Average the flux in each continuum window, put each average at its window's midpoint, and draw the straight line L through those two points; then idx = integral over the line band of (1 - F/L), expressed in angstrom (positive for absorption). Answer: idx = 2.6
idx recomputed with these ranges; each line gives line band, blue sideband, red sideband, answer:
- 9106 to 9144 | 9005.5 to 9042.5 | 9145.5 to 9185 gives -1.48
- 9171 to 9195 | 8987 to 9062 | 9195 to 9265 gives 0.13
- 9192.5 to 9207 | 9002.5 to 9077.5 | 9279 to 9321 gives -1.41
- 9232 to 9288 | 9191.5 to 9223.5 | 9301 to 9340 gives -3.37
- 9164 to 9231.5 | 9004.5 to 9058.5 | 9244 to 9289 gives -1.20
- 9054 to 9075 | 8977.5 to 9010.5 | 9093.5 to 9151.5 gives 1.44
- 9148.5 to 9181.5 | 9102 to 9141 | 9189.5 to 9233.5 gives 0.91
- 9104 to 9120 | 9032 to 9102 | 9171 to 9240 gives -1.25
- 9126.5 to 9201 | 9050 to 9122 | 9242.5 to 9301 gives -2.60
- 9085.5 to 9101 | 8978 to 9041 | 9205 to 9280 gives 1.24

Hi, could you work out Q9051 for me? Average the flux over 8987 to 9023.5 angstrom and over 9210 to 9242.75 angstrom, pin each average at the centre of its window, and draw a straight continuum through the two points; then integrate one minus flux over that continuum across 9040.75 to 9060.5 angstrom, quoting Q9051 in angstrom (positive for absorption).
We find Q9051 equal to 1.3 angstrom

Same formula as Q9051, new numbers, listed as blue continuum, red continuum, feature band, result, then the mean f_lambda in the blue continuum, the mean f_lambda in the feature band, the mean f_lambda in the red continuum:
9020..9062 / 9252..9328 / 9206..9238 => -3.3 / 40.7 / 42.5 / 37.7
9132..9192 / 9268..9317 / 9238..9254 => -0.9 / 42.3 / 42.2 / 38.5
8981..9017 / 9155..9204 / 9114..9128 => -0.1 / 42.8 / 42.2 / 41.5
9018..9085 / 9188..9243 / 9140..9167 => 0.4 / 41.1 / 41.4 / 42.5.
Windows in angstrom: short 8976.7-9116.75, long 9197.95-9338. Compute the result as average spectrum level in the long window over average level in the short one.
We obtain 0.96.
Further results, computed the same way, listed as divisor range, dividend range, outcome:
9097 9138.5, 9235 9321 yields 0.91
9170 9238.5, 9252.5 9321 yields 0.91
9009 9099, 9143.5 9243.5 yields 1.04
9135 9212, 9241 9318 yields 0.93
